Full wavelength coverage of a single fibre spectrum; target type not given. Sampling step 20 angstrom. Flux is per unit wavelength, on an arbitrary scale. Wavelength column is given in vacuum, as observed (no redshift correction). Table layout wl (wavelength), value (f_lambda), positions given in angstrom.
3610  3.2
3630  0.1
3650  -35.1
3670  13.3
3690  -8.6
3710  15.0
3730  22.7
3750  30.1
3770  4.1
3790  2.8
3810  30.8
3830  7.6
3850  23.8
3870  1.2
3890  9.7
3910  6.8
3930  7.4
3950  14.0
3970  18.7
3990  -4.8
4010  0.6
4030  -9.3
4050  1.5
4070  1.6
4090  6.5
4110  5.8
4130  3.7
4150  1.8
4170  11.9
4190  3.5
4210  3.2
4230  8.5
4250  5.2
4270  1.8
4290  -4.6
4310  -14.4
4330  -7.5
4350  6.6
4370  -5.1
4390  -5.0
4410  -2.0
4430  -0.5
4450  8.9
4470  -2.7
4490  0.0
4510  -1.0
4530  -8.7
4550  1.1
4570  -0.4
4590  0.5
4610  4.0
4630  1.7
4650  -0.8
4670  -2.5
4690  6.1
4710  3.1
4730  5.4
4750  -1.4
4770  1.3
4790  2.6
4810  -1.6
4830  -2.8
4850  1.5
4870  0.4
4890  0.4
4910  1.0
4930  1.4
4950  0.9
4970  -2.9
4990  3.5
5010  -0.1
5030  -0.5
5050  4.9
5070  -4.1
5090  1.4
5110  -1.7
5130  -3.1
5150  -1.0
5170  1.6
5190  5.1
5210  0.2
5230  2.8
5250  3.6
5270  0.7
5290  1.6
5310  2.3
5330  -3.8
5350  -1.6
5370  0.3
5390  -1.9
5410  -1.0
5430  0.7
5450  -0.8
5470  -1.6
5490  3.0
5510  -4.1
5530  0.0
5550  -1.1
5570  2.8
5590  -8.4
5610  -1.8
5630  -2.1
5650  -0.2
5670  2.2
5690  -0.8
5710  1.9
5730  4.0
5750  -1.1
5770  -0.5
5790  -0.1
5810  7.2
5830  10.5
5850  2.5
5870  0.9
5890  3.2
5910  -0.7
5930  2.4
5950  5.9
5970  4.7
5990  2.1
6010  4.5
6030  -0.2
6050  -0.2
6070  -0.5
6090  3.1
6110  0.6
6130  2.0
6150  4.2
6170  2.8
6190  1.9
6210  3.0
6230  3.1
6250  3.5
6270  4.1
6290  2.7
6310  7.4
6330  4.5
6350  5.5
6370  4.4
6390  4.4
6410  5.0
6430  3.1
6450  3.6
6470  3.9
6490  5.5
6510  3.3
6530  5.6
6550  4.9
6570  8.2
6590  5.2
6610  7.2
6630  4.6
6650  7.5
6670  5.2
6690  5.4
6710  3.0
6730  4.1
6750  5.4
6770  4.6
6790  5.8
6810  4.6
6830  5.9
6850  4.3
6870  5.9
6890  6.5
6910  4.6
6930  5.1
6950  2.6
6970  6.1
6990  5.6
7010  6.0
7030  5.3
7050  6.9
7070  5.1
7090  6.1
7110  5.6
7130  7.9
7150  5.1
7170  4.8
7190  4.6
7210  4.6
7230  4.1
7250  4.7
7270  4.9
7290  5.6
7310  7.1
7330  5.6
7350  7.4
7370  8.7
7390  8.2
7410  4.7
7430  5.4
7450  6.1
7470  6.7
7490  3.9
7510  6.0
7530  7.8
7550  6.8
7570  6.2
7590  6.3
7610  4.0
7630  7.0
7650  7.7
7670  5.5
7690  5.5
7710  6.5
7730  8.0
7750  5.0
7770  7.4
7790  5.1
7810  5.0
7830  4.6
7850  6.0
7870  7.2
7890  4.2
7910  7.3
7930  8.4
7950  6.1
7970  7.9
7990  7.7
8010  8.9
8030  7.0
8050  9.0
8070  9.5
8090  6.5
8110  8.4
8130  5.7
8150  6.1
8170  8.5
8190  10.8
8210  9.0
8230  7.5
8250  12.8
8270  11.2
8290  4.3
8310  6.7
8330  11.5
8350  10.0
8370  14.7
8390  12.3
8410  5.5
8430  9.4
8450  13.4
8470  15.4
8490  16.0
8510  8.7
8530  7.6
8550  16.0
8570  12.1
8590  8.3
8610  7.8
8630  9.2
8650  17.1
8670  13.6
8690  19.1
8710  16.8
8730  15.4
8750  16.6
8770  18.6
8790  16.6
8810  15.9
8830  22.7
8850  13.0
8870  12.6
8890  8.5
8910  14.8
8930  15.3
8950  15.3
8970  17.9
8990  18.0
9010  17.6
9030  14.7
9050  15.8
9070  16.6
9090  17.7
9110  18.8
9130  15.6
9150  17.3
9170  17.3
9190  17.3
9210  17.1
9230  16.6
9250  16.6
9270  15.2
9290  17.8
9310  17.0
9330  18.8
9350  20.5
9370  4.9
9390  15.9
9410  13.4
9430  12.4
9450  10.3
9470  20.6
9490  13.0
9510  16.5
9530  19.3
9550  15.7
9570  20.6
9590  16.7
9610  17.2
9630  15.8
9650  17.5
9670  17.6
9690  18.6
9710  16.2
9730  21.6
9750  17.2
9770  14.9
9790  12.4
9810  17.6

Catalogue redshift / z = 1.17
